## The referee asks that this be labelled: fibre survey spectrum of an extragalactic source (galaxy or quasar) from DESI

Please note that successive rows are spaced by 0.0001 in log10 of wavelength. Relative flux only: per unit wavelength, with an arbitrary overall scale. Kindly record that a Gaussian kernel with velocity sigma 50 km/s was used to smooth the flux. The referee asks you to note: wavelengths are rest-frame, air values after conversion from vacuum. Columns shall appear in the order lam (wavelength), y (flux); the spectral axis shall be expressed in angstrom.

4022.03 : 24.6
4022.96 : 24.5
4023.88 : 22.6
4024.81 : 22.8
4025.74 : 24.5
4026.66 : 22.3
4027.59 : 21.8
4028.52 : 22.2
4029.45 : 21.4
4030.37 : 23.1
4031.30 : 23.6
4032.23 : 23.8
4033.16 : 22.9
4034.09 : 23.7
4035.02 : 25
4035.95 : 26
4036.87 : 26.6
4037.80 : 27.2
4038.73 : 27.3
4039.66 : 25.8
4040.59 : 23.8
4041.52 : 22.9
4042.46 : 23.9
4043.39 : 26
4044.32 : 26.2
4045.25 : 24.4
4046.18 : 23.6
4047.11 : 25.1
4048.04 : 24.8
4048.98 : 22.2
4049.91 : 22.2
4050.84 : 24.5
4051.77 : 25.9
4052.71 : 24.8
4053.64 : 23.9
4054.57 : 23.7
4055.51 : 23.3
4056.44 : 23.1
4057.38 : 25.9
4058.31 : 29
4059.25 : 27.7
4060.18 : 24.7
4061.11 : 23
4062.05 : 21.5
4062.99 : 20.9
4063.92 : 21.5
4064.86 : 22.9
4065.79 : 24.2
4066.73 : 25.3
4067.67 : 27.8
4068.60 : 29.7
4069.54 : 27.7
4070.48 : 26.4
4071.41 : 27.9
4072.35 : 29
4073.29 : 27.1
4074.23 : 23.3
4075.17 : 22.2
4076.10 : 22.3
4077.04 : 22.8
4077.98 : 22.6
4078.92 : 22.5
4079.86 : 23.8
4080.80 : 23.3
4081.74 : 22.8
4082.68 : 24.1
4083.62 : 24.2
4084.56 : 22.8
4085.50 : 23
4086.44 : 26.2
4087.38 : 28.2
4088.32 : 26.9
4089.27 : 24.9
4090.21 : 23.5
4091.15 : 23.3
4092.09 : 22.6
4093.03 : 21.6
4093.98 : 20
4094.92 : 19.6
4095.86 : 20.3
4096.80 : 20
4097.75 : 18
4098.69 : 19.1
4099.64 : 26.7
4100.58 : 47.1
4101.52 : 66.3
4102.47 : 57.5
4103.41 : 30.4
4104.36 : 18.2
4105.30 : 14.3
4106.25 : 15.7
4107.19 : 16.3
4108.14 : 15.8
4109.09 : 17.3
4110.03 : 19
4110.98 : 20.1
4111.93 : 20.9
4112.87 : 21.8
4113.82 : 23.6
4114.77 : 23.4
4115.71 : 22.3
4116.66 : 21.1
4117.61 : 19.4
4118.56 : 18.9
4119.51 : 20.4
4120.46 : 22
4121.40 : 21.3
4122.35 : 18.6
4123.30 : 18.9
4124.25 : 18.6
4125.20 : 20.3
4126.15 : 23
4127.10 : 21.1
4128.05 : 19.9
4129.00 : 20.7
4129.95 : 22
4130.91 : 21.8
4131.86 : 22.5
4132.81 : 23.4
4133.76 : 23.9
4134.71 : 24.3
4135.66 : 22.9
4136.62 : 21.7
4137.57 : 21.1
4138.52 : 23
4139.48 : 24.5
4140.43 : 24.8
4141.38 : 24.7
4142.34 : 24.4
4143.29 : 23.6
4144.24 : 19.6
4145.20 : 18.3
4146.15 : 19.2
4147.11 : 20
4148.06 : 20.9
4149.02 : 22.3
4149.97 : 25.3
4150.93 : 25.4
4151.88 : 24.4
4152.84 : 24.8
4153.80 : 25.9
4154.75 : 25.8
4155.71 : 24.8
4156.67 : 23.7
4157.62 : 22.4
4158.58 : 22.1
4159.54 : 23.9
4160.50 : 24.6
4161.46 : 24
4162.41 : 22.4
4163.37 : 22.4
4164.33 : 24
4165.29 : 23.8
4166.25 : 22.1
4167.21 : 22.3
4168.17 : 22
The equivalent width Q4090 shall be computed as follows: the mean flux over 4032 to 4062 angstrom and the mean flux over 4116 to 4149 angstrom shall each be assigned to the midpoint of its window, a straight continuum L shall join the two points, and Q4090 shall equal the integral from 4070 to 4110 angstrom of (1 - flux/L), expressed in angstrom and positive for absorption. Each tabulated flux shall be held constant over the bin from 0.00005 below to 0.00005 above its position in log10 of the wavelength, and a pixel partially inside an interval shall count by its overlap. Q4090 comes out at -3.17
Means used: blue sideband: 24.7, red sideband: 21.5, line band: 24.9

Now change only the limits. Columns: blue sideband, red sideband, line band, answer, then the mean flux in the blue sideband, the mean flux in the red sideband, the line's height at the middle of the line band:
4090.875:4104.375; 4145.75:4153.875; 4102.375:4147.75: 7.6 angstrom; 29.2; 23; 25.9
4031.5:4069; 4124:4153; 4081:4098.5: 0.6 angstrom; 24.7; 22.3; 23.6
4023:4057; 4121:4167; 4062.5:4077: -0.9 angstrom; 24.1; 22.6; 23.7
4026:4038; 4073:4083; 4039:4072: -1.8 angstrom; 23.8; 23.3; 23.5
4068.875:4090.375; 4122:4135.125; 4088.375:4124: -0.9 angstrom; 24.7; 21.4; 22.9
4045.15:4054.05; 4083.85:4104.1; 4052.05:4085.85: 1.6 angstrom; 24.1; 27.9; 25.8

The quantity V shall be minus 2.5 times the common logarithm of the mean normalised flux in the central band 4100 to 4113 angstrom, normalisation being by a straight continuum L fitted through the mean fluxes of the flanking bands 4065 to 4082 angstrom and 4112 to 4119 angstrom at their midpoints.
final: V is -0.218 mag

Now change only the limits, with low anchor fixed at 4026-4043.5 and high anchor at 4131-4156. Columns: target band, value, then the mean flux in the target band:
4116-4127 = 0.15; 20.3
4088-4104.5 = -0.20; 28.3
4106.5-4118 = 0.17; 20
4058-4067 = 0.00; 24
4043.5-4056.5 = -0.01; 24.2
